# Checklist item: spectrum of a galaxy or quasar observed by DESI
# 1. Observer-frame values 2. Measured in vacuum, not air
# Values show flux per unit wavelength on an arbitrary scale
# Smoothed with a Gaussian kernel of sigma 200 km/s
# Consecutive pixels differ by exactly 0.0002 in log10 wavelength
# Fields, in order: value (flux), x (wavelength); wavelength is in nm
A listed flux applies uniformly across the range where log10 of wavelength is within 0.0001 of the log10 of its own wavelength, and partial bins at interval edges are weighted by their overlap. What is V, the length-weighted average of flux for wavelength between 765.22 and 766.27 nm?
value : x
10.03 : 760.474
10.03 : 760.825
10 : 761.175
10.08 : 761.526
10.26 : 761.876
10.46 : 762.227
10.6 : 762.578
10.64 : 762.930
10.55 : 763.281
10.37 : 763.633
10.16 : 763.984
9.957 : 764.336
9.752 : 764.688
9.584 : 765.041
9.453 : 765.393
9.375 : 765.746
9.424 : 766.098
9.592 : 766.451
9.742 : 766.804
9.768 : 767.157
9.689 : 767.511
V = 9.42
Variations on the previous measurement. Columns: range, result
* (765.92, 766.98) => 9.59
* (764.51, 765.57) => 9.59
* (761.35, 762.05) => 10.2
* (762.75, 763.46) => 10.6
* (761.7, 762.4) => 10.4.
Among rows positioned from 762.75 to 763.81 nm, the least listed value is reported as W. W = 10.37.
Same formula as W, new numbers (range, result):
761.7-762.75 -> 10.26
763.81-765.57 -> 9.453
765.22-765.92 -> 9.375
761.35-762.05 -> 10.08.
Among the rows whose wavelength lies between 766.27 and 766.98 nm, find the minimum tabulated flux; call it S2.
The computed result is 9.592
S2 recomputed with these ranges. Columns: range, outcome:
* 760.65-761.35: 10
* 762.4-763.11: 10.6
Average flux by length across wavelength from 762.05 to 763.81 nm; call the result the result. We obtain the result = 10.5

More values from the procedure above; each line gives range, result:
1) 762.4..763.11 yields 10.6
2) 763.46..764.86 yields 10.1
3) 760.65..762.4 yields 10.2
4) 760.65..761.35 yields 10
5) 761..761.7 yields 10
